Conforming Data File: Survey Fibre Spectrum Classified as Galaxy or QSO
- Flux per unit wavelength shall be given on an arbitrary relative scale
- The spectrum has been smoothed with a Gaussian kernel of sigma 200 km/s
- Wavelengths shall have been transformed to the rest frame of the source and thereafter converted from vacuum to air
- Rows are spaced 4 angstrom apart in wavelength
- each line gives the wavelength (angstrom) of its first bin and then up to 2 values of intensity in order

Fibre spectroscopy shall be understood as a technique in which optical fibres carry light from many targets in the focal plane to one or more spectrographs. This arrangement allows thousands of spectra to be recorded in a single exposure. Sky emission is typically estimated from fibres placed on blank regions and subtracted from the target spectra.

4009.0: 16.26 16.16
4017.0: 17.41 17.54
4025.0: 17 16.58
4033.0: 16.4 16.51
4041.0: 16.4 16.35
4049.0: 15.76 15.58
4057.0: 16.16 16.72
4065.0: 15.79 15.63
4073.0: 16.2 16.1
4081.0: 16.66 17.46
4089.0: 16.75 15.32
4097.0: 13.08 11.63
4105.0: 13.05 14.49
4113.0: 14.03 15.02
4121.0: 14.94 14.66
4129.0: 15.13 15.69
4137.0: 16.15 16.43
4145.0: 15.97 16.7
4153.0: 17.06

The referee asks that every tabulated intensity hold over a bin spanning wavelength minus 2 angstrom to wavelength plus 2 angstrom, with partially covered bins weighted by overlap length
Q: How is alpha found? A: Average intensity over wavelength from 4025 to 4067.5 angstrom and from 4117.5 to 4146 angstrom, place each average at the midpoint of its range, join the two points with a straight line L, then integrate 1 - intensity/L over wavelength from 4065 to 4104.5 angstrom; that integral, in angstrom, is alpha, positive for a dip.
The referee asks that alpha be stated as 1.4 angstrom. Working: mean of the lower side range 16.3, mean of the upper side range 15.5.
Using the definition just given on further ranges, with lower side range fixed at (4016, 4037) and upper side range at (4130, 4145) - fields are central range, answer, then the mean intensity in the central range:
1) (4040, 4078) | 1.4 angstrom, 16.1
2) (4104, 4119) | 1.9 angstrom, 14.2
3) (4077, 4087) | -0.2 angstrom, 16.9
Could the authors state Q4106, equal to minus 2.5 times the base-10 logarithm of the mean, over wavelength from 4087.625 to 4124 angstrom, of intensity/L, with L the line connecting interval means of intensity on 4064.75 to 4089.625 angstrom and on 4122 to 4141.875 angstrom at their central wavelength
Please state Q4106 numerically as 0.12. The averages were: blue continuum 16.4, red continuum 15.5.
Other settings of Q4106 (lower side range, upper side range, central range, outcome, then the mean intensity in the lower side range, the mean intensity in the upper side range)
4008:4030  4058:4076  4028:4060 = 0.016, 16.9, 16.1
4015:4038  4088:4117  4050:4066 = -0.023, 16.9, 14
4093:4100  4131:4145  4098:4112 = 0.074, 13.5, 16.1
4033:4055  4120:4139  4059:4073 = -0.009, 16.1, 15.3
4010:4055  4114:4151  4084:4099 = 0.030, 16.5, 15.6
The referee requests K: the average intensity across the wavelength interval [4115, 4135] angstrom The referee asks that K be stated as 15.1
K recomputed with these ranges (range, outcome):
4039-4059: 16.1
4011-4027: 17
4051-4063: 16.2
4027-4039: 16.5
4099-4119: 13.6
